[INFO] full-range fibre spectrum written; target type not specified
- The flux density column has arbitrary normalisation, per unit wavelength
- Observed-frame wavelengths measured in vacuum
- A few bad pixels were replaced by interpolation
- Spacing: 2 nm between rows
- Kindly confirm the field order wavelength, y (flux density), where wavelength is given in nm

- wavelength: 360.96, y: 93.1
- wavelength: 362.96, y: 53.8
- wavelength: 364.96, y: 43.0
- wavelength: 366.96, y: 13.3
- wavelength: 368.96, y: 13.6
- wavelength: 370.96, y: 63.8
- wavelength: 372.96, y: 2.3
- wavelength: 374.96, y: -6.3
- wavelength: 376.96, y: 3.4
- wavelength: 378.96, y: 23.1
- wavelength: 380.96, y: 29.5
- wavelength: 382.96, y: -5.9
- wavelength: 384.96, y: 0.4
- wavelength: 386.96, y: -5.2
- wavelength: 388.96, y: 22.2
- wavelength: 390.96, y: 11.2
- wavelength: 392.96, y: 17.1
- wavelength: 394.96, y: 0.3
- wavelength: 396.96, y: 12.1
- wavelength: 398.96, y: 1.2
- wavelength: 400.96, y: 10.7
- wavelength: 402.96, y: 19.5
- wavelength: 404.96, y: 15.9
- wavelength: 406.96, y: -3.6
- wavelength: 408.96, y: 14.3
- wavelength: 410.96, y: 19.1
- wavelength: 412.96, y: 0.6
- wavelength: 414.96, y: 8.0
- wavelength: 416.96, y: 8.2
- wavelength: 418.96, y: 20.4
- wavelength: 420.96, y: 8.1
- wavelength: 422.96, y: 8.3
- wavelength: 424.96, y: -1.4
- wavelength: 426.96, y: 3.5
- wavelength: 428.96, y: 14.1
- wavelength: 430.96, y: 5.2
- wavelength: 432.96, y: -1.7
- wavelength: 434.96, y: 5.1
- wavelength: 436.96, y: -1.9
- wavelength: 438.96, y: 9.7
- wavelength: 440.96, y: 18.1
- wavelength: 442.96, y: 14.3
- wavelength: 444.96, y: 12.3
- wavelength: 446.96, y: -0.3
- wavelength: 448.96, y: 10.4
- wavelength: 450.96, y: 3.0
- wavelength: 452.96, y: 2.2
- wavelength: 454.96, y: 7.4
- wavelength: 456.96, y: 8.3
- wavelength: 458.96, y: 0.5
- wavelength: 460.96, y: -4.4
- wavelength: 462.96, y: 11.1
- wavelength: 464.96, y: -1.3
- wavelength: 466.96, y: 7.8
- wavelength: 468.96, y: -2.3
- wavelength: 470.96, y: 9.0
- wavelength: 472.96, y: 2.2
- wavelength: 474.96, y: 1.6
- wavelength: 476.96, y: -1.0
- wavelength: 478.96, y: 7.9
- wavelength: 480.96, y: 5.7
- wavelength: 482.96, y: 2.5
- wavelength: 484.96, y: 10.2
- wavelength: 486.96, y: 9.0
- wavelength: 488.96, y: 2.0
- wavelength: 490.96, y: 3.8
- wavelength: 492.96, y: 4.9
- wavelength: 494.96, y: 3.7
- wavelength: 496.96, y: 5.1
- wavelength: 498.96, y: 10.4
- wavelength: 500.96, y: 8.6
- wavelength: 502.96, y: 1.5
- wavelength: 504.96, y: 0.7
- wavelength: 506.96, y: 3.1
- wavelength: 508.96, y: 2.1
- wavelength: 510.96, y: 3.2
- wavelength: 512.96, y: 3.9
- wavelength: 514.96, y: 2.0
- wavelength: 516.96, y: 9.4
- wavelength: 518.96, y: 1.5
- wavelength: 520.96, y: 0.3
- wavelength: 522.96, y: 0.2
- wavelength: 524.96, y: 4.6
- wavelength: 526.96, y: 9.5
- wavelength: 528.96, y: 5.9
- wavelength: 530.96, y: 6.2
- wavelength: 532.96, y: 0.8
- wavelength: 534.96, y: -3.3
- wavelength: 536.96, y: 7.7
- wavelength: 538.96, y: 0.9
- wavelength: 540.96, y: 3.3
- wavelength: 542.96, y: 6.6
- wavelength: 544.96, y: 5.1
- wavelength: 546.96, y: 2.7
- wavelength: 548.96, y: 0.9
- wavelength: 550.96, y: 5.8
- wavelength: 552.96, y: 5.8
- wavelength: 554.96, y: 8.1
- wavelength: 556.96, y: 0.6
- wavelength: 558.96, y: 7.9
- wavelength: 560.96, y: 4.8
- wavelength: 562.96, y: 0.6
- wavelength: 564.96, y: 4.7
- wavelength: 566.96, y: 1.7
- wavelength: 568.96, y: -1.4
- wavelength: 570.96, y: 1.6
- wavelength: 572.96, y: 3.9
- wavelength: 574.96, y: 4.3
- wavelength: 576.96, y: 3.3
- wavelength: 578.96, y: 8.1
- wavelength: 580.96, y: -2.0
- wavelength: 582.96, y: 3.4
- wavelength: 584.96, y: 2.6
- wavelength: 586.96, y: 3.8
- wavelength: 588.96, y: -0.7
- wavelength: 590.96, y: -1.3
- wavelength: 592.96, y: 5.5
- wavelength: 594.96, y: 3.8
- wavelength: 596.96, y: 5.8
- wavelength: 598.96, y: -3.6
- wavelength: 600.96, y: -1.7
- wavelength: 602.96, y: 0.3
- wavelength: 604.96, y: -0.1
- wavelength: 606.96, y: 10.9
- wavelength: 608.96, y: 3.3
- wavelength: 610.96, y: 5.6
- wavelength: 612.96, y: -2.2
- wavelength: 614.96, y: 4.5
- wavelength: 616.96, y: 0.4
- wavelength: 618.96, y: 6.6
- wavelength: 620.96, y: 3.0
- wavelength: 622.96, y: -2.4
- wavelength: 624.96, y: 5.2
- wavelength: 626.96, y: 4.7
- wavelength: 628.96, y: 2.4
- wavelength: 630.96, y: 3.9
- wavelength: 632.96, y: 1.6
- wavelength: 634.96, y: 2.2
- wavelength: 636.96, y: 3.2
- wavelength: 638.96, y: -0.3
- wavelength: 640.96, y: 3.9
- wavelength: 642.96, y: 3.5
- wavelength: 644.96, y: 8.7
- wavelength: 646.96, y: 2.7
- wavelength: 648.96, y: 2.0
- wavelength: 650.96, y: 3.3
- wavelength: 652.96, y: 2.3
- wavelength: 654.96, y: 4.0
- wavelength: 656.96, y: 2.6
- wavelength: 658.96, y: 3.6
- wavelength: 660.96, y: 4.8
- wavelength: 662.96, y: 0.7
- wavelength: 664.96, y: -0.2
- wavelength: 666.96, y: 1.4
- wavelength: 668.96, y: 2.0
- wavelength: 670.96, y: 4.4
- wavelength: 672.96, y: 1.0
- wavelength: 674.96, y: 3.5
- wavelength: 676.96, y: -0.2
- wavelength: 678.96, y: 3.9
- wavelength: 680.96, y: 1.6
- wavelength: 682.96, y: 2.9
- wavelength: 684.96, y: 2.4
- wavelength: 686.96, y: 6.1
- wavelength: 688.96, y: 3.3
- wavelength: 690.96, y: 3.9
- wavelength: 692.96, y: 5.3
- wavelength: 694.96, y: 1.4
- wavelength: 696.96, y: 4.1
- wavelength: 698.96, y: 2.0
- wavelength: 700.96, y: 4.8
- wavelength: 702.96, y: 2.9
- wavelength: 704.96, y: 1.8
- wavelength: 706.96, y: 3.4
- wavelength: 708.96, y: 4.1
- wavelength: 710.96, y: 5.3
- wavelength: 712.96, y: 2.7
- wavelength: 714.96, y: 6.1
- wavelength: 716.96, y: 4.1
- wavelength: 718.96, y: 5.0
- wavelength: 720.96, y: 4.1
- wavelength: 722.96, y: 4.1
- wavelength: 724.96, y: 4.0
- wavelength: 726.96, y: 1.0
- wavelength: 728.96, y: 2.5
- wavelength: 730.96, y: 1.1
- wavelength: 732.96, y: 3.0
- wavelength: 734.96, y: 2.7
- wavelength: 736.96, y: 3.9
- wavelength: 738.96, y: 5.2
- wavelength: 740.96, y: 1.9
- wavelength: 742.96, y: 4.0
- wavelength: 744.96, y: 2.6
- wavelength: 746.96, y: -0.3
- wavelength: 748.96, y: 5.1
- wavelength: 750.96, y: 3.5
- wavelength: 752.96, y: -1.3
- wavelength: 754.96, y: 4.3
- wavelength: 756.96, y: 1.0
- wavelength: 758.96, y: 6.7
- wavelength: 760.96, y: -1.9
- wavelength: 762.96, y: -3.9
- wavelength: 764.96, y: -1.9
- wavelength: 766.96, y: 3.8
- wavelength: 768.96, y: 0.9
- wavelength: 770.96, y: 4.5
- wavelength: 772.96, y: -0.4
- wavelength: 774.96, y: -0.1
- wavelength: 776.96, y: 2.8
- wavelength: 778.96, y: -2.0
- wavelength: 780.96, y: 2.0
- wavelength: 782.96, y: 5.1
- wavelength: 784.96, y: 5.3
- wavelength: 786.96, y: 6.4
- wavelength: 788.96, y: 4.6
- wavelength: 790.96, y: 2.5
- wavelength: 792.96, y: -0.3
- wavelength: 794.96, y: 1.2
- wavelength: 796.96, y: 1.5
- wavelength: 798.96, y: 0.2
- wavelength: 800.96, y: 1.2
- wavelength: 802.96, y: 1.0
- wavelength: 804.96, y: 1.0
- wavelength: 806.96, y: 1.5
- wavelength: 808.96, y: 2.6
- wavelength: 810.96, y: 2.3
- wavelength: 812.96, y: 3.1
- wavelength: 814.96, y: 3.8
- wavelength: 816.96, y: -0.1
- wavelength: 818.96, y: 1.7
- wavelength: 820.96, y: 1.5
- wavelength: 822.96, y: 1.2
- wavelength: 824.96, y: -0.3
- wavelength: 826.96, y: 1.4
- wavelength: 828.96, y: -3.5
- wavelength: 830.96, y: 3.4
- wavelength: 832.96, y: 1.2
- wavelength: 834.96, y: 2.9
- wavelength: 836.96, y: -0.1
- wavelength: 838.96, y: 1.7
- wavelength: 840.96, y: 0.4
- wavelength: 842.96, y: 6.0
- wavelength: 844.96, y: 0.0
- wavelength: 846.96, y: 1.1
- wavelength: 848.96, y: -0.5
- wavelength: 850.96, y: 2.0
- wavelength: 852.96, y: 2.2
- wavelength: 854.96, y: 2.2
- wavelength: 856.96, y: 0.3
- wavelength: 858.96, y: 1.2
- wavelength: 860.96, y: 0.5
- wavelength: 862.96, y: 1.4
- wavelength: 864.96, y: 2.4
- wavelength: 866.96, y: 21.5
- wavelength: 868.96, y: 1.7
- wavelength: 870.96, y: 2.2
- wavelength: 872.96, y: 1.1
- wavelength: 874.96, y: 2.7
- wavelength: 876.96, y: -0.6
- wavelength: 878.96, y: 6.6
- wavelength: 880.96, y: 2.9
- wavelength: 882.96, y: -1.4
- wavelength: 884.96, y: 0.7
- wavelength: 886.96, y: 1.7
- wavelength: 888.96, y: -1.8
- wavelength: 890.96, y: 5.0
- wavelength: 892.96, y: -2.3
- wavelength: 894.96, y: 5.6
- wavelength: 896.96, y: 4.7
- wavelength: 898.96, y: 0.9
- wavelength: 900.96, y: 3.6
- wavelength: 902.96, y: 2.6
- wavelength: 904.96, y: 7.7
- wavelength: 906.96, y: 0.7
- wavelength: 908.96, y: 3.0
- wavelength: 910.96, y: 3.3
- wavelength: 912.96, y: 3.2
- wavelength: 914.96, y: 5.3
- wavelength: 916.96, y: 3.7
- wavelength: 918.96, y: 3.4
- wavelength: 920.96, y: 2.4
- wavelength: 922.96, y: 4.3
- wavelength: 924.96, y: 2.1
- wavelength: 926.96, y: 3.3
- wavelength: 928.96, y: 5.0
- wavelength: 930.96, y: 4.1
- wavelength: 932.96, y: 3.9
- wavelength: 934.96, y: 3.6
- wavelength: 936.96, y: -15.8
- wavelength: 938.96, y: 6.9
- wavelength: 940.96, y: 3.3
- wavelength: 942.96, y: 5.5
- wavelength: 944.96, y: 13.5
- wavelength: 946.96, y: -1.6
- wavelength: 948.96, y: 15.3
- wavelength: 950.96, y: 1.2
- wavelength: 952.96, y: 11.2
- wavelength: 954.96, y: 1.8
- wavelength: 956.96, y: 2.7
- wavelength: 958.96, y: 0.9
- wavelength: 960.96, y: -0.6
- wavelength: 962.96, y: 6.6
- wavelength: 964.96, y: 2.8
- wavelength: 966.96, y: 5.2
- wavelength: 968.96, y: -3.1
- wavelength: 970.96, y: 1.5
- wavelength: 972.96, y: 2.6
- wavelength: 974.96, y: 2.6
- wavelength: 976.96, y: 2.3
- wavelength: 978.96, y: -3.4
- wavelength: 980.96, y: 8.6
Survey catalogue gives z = 1.326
